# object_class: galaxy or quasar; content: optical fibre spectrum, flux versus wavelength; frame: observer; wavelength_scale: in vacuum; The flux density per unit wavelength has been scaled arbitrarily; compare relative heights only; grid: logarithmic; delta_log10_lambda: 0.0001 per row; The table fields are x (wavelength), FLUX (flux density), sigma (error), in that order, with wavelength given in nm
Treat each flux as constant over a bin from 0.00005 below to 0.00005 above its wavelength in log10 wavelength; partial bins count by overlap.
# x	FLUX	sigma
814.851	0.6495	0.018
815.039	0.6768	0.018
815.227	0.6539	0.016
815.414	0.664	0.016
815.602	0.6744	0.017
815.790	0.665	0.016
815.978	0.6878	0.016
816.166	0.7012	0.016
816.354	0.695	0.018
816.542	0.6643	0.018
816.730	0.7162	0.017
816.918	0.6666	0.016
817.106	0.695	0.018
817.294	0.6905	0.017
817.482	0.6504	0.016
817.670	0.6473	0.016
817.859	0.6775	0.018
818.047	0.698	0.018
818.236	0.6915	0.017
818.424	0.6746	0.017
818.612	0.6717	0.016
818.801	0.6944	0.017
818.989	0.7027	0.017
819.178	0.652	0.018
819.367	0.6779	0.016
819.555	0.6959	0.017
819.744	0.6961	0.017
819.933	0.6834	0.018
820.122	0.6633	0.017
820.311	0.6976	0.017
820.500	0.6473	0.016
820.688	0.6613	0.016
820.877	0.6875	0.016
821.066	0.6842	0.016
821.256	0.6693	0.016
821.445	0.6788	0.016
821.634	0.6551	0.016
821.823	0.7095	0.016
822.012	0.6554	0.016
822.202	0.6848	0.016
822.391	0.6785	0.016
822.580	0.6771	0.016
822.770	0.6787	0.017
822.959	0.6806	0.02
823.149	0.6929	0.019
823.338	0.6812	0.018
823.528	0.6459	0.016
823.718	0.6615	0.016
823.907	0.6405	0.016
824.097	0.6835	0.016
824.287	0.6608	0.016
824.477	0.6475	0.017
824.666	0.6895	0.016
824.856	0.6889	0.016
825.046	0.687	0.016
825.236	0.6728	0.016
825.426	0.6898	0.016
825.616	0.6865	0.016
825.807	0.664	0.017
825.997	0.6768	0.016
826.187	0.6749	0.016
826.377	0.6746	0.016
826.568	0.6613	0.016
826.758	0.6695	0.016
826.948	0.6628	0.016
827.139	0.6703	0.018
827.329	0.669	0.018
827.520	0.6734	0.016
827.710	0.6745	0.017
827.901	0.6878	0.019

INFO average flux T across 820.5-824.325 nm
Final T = 0.673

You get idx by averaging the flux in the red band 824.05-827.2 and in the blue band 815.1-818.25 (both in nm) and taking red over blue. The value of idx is 0.99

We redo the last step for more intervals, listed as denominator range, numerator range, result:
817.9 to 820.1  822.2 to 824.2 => 0.98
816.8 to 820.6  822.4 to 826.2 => 0.99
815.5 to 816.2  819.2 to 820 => 1.01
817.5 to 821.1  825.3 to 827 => 0.99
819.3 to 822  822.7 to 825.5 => 0.99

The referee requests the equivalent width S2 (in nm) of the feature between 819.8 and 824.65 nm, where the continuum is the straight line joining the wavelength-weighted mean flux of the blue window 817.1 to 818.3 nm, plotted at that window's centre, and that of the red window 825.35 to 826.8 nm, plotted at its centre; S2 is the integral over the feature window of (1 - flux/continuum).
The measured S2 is 0.02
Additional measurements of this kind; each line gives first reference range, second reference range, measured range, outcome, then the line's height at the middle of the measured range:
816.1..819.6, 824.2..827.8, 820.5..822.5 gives 0.01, 0.678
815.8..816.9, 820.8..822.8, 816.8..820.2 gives 0.02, 0.684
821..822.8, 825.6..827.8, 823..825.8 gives 0.00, 0.674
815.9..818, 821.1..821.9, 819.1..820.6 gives 0.00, 0.679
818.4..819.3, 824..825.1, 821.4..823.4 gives -0.01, 0.677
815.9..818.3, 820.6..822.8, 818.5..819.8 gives -0.01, 0.68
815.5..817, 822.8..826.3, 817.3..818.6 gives 0.01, 0.682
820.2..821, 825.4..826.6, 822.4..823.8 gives 0.00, 0.675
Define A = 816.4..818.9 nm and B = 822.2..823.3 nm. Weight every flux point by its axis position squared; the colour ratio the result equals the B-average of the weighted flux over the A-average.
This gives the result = 1.02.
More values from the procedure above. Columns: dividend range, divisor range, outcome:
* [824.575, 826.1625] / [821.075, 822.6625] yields 1.02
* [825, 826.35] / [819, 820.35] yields 1.01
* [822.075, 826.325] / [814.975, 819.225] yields 1.01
